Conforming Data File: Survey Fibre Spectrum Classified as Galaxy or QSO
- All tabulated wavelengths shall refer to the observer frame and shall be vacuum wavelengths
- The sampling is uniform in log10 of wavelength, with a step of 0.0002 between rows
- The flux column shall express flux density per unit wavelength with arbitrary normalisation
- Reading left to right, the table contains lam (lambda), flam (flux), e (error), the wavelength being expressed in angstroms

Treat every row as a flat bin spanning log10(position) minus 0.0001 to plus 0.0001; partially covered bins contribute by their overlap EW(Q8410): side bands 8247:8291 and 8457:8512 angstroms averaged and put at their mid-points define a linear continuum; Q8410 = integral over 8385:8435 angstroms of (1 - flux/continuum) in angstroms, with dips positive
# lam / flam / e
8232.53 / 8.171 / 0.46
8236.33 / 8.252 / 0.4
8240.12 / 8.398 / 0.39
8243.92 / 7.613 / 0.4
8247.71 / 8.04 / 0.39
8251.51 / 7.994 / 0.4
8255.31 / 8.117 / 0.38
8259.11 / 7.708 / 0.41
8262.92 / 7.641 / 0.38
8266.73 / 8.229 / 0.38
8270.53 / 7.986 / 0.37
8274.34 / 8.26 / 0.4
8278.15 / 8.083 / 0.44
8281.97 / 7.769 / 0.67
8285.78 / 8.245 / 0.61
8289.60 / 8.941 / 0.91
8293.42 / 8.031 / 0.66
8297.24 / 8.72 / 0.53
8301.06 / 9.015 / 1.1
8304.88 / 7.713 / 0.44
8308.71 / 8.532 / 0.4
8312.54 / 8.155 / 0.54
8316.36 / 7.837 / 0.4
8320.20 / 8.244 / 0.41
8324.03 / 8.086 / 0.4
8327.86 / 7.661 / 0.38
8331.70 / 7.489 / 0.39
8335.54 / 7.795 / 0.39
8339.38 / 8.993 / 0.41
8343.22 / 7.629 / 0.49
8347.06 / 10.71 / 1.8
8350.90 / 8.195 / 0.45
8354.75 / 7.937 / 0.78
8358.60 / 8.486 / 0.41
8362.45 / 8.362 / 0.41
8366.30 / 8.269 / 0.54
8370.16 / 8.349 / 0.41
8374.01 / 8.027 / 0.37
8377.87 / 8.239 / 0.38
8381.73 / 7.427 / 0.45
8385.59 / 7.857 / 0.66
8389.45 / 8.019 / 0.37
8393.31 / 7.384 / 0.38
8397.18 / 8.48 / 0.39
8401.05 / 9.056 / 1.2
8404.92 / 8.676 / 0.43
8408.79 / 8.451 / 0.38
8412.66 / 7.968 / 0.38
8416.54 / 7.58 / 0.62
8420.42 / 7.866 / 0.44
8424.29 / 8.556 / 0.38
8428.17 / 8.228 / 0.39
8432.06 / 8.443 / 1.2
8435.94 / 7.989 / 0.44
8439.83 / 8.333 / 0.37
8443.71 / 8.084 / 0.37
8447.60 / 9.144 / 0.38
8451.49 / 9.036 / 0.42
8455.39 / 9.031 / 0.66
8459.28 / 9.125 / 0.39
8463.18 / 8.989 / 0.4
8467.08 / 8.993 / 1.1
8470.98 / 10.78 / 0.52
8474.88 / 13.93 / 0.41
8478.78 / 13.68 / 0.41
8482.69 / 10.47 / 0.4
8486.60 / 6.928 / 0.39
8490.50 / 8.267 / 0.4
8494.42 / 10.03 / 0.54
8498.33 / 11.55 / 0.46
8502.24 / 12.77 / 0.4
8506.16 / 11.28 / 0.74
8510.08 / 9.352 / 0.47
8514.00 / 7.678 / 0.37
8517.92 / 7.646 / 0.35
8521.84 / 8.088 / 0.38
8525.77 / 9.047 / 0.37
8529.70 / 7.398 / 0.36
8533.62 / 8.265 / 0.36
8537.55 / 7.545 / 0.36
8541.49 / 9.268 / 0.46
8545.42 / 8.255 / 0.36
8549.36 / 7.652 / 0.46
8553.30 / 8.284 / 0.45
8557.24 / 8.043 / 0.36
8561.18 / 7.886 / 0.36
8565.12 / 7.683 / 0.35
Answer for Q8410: 7.35 angstroms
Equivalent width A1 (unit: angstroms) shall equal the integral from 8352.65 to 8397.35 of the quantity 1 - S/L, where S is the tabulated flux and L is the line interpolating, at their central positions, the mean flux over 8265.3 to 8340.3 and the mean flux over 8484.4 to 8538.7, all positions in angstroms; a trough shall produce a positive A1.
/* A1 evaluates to 2.2 angstroms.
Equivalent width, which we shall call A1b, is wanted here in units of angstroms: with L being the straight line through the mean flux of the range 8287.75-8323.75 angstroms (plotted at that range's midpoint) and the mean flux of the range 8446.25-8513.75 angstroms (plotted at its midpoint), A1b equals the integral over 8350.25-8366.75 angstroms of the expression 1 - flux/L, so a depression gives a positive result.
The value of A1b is 1.2 angstroms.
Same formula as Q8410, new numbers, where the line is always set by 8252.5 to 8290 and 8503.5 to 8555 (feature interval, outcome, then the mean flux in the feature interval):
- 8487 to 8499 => -1.3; 9.39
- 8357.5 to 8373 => -0.2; 8.34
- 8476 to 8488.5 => -3.3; 10.6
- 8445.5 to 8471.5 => -2.6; 9.21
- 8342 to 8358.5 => -0.9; 8.65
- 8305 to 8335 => 0.6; 7.97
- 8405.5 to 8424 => 0.5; 8.07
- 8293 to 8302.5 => -0.6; 8.66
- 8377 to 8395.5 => 1.1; 7.77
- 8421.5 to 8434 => -0.1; 8.37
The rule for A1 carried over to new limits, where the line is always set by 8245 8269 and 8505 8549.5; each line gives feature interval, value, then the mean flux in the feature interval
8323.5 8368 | -1.10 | 8.31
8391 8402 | -0.04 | 8.23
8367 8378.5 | -0.07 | 8.21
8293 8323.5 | -0.93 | 8.28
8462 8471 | -1.14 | 9.38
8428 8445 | 0.11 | 8.22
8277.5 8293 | -0.49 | 8.25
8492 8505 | -4.56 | 11.3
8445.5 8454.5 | -0.83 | 9.06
